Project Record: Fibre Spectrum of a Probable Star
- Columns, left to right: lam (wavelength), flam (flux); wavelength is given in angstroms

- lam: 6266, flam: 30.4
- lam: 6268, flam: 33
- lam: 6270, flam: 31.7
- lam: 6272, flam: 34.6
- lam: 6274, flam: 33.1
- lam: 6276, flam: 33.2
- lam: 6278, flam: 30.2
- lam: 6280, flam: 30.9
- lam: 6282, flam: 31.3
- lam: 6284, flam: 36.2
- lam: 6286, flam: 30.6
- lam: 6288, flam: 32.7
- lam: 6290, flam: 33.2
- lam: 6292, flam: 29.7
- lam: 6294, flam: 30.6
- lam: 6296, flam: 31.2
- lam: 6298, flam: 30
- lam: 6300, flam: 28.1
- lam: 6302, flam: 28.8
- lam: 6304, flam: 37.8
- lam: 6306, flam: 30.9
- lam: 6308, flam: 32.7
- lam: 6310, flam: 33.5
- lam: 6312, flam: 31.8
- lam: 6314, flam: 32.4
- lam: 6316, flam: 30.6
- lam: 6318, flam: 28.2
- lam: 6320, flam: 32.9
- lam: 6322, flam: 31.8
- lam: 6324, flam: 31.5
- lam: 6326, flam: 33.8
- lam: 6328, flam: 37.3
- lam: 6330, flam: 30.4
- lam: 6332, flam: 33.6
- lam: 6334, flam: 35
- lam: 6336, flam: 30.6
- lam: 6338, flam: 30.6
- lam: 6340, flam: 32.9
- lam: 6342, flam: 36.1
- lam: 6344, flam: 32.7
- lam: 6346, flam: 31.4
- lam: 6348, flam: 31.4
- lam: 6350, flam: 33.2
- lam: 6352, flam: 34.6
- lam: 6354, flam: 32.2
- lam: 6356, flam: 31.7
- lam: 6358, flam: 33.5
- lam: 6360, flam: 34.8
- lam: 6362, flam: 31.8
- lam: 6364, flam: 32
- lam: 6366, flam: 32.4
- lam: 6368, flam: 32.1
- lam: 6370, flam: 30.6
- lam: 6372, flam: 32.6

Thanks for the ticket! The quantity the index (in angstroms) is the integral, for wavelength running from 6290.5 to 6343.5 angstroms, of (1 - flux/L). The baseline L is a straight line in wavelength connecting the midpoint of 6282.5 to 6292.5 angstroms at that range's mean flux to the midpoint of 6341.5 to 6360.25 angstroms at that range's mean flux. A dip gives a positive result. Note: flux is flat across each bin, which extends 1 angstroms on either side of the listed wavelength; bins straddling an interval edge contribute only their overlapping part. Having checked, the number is 1.18 angstroms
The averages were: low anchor 32.6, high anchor 33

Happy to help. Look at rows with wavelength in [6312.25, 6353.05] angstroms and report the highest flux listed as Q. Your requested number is 37.3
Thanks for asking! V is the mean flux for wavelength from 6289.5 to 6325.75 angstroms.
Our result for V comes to 31.5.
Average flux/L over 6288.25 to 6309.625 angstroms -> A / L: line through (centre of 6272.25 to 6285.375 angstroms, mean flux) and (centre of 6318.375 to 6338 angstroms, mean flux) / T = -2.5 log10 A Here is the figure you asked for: 0.04 mag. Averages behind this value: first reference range 32.6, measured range 31.4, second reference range 32.7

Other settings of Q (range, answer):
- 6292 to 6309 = 37.8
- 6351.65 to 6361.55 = 34.8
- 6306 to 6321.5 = 33.5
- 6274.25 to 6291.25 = 36.2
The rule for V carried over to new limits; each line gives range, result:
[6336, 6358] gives 32.6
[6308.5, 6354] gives 32.6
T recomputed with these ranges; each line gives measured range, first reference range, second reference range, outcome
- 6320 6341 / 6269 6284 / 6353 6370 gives -0.01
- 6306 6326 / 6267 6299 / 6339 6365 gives 0.02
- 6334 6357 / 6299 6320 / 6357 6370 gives -0.01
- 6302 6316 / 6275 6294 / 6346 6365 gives -0.02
